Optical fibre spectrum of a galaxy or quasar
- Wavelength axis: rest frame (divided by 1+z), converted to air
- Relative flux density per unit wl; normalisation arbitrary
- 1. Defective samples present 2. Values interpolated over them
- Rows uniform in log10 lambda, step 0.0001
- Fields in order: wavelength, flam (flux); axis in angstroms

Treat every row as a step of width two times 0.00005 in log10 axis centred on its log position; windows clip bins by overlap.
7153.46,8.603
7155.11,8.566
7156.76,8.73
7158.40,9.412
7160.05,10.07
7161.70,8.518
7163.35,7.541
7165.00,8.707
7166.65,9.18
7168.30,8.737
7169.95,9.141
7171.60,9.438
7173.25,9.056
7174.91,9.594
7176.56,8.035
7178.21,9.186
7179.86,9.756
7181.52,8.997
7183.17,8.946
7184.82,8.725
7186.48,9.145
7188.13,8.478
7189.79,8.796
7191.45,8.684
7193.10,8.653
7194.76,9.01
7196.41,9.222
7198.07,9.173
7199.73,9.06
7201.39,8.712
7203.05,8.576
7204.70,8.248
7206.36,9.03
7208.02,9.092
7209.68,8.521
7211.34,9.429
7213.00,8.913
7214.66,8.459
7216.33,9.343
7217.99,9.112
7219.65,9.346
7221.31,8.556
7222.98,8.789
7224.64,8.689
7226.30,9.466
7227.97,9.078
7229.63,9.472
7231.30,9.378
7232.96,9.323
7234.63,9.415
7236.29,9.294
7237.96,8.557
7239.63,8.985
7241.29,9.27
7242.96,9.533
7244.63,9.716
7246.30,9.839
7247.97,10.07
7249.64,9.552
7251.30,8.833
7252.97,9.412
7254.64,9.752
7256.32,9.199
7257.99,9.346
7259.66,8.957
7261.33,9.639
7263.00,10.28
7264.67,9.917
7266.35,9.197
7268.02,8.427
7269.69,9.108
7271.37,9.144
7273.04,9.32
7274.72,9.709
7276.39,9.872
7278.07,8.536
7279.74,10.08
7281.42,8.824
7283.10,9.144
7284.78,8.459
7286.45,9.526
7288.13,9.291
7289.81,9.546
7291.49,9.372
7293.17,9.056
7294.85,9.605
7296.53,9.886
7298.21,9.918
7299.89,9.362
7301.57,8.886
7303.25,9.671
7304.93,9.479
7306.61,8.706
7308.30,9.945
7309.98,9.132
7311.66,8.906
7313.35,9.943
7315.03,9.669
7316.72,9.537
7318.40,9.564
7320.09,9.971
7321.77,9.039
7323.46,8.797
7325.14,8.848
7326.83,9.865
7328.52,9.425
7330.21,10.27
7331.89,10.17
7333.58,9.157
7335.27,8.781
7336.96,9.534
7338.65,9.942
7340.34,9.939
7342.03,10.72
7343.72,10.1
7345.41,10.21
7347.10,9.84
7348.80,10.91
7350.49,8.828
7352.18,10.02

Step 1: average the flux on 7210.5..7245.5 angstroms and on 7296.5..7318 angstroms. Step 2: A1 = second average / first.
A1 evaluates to 1.03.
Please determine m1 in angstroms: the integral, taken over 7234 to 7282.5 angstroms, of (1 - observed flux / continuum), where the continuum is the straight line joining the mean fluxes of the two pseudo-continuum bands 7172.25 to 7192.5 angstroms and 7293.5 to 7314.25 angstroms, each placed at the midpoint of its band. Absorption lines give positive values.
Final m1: -0.6 angstroms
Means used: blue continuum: 8.95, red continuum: 9.45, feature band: 9.37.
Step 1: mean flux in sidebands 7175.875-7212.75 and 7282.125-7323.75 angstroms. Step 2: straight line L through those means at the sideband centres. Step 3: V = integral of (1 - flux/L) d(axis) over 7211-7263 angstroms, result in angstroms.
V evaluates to -1.0 angstroms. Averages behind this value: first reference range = 8.89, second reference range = 9.38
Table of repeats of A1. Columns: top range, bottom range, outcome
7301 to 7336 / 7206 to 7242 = 1.04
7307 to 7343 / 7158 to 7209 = 1.07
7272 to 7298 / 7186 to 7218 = 1.05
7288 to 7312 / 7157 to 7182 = 1.04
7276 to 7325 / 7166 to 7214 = 1.05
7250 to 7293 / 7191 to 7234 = 1.04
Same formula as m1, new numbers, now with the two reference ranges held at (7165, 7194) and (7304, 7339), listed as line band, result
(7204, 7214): 0.2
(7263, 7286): 0.1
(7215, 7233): 0.0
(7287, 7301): -0.2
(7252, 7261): -0.1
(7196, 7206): 0.2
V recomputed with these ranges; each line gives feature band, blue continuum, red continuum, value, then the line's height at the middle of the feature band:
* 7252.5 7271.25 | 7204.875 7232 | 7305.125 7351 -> -0.2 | 9.26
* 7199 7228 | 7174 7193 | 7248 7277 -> 0.7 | 9.11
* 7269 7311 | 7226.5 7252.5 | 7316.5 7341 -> 0.5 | 9.45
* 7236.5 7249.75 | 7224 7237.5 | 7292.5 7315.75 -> -0.2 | 9.29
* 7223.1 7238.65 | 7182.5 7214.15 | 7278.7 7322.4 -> -0.2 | 9.03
